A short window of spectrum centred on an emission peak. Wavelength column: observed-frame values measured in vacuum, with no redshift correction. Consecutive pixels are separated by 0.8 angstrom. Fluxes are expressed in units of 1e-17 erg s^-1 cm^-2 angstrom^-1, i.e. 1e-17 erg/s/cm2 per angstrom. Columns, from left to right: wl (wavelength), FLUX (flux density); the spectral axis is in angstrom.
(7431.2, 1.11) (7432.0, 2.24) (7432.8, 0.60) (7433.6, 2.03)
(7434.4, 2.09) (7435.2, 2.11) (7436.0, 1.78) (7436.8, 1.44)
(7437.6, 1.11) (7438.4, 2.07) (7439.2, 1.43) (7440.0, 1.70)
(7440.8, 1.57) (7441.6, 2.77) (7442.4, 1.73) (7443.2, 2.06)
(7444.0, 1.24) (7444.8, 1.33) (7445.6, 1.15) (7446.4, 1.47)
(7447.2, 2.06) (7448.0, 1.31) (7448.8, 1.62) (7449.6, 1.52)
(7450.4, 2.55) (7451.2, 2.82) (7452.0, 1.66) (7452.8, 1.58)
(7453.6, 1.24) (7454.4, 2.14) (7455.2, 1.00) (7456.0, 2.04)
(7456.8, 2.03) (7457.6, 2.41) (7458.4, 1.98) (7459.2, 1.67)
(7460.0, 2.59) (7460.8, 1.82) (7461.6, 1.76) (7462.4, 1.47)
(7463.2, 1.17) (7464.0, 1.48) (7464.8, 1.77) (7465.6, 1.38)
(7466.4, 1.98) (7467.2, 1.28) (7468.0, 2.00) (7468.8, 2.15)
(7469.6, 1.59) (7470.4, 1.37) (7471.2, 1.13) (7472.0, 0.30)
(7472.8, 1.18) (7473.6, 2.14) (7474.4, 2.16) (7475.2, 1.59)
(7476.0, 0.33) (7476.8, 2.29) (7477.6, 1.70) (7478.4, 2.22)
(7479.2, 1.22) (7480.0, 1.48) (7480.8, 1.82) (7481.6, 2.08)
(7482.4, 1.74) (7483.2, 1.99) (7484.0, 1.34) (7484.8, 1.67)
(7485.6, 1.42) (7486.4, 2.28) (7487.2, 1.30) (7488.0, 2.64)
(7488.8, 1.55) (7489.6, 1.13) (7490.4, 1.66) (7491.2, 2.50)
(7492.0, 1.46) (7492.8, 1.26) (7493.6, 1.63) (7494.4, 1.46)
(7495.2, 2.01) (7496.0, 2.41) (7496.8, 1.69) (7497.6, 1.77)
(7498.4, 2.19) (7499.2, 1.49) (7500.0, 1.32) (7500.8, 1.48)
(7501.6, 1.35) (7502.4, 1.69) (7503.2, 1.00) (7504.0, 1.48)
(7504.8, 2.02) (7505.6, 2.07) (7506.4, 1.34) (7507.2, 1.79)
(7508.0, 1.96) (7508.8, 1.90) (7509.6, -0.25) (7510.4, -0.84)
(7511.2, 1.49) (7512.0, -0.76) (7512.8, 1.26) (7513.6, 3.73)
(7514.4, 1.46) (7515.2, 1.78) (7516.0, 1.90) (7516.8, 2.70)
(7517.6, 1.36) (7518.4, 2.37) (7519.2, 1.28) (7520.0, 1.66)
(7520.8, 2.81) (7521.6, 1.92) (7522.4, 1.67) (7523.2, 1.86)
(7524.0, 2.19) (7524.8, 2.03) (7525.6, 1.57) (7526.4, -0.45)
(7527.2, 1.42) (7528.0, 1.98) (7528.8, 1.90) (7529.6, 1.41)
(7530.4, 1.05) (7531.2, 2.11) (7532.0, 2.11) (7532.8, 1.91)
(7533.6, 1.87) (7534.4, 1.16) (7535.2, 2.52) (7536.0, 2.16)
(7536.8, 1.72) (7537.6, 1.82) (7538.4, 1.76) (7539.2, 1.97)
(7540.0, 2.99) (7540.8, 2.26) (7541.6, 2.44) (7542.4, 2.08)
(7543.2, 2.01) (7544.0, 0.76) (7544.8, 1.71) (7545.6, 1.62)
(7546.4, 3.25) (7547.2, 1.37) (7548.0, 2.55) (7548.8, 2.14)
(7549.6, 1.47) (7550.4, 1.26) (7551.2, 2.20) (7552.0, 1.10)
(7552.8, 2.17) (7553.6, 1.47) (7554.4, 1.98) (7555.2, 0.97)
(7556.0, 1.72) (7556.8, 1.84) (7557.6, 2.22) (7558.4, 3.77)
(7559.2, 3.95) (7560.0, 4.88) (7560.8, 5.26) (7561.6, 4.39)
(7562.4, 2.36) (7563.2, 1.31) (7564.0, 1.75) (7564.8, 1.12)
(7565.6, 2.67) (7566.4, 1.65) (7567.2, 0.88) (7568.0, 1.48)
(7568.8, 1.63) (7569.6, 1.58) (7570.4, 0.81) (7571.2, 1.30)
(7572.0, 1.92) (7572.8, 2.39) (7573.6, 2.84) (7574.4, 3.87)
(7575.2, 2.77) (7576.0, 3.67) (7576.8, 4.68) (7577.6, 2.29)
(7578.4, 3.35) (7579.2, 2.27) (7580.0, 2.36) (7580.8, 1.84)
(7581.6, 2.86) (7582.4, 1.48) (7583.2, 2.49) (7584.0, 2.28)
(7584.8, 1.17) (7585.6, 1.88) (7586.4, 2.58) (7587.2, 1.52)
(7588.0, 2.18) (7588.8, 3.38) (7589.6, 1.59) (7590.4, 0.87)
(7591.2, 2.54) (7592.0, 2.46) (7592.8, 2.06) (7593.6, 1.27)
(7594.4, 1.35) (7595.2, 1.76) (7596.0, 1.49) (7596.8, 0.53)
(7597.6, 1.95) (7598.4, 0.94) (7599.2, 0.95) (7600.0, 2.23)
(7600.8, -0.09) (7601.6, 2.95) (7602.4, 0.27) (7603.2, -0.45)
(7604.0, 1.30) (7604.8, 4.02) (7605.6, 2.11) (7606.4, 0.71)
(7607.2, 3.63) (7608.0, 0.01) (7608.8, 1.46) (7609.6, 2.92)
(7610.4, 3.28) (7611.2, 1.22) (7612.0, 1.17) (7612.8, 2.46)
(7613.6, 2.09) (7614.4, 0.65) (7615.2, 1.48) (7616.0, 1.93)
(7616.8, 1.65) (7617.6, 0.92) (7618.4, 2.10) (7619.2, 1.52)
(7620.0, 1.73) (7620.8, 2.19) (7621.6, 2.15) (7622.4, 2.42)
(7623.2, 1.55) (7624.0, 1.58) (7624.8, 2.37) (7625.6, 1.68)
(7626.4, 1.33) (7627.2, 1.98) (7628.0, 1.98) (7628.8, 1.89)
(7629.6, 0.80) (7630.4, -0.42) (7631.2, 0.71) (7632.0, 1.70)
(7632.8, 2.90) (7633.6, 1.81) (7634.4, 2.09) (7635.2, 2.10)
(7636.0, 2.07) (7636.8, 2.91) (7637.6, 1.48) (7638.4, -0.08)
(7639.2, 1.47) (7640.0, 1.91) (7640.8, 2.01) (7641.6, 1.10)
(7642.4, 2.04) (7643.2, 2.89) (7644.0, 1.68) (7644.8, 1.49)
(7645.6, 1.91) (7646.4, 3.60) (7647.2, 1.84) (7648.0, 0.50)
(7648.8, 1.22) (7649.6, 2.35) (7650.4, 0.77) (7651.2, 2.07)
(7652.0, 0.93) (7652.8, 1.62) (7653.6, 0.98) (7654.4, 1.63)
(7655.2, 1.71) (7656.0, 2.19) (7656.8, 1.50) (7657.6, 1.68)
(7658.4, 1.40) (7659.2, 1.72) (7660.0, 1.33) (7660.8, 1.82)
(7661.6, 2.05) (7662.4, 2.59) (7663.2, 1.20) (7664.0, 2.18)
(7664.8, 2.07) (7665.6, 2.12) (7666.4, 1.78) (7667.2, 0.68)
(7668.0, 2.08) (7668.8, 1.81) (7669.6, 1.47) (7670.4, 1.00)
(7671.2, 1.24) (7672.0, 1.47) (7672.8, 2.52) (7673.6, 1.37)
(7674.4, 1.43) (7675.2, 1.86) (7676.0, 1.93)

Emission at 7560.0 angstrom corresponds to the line [S II]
